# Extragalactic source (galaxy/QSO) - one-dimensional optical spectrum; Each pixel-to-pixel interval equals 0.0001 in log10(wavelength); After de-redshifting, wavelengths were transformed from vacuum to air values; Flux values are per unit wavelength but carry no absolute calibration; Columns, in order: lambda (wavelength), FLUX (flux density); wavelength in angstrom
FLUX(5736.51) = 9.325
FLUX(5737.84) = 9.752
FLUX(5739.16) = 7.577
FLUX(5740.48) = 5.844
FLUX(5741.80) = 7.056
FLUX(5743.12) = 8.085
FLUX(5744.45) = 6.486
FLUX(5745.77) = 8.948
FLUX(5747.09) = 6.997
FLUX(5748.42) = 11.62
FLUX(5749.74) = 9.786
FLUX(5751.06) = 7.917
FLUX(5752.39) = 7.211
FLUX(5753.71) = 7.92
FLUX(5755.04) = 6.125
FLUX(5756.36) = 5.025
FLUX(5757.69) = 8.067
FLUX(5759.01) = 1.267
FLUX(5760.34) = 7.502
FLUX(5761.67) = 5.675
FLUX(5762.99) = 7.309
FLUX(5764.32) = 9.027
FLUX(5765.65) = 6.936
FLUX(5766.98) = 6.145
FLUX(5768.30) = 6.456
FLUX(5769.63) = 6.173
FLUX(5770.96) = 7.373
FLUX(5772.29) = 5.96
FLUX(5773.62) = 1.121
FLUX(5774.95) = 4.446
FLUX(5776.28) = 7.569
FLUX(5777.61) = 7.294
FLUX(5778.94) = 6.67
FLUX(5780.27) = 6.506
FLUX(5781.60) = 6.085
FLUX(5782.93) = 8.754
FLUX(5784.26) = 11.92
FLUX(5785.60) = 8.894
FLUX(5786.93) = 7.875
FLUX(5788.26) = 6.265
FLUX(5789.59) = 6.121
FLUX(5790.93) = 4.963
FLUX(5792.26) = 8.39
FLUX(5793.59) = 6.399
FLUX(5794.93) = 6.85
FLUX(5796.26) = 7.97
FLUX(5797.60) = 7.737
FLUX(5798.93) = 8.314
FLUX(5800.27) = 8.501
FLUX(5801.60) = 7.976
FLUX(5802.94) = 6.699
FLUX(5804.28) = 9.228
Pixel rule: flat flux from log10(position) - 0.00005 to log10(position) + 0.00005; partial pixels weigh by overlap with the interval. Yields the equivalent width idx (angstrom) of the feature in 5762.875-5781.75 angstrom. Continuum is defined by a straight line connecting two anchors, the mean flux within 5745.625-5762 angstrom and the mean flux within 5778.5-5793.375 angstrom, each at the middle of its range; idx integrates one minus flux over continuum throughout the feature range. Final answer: 2.68 angstrom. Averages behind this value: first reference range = 7.21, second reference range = 7.48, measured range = 6.32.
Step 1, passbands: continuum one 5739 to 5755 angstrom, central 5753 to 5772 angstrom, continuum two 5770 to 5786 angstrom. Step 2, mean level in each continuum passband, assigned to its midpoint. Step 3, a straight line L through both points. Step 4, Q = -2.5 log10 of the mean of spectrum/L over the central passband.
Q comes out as 0.14 mag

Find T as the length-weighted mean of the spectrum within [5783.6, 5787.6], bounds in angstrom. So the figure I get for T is 9.55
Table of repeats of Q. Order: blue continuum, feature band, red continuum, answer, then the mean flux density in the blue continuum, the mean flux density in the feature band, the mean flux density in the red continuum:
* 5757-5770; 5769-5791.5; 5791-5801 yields 0.05 mag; 6.46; 6.71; 7.58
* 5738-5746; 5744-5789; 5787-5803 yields 0.04 mag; 7.4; 7.04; 7.23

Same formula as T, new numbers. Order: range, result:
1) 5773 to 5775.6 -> 2.8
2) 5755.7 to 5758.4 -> 6.45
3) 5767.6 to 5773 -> 6.45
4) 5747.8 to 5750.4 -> 10.7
